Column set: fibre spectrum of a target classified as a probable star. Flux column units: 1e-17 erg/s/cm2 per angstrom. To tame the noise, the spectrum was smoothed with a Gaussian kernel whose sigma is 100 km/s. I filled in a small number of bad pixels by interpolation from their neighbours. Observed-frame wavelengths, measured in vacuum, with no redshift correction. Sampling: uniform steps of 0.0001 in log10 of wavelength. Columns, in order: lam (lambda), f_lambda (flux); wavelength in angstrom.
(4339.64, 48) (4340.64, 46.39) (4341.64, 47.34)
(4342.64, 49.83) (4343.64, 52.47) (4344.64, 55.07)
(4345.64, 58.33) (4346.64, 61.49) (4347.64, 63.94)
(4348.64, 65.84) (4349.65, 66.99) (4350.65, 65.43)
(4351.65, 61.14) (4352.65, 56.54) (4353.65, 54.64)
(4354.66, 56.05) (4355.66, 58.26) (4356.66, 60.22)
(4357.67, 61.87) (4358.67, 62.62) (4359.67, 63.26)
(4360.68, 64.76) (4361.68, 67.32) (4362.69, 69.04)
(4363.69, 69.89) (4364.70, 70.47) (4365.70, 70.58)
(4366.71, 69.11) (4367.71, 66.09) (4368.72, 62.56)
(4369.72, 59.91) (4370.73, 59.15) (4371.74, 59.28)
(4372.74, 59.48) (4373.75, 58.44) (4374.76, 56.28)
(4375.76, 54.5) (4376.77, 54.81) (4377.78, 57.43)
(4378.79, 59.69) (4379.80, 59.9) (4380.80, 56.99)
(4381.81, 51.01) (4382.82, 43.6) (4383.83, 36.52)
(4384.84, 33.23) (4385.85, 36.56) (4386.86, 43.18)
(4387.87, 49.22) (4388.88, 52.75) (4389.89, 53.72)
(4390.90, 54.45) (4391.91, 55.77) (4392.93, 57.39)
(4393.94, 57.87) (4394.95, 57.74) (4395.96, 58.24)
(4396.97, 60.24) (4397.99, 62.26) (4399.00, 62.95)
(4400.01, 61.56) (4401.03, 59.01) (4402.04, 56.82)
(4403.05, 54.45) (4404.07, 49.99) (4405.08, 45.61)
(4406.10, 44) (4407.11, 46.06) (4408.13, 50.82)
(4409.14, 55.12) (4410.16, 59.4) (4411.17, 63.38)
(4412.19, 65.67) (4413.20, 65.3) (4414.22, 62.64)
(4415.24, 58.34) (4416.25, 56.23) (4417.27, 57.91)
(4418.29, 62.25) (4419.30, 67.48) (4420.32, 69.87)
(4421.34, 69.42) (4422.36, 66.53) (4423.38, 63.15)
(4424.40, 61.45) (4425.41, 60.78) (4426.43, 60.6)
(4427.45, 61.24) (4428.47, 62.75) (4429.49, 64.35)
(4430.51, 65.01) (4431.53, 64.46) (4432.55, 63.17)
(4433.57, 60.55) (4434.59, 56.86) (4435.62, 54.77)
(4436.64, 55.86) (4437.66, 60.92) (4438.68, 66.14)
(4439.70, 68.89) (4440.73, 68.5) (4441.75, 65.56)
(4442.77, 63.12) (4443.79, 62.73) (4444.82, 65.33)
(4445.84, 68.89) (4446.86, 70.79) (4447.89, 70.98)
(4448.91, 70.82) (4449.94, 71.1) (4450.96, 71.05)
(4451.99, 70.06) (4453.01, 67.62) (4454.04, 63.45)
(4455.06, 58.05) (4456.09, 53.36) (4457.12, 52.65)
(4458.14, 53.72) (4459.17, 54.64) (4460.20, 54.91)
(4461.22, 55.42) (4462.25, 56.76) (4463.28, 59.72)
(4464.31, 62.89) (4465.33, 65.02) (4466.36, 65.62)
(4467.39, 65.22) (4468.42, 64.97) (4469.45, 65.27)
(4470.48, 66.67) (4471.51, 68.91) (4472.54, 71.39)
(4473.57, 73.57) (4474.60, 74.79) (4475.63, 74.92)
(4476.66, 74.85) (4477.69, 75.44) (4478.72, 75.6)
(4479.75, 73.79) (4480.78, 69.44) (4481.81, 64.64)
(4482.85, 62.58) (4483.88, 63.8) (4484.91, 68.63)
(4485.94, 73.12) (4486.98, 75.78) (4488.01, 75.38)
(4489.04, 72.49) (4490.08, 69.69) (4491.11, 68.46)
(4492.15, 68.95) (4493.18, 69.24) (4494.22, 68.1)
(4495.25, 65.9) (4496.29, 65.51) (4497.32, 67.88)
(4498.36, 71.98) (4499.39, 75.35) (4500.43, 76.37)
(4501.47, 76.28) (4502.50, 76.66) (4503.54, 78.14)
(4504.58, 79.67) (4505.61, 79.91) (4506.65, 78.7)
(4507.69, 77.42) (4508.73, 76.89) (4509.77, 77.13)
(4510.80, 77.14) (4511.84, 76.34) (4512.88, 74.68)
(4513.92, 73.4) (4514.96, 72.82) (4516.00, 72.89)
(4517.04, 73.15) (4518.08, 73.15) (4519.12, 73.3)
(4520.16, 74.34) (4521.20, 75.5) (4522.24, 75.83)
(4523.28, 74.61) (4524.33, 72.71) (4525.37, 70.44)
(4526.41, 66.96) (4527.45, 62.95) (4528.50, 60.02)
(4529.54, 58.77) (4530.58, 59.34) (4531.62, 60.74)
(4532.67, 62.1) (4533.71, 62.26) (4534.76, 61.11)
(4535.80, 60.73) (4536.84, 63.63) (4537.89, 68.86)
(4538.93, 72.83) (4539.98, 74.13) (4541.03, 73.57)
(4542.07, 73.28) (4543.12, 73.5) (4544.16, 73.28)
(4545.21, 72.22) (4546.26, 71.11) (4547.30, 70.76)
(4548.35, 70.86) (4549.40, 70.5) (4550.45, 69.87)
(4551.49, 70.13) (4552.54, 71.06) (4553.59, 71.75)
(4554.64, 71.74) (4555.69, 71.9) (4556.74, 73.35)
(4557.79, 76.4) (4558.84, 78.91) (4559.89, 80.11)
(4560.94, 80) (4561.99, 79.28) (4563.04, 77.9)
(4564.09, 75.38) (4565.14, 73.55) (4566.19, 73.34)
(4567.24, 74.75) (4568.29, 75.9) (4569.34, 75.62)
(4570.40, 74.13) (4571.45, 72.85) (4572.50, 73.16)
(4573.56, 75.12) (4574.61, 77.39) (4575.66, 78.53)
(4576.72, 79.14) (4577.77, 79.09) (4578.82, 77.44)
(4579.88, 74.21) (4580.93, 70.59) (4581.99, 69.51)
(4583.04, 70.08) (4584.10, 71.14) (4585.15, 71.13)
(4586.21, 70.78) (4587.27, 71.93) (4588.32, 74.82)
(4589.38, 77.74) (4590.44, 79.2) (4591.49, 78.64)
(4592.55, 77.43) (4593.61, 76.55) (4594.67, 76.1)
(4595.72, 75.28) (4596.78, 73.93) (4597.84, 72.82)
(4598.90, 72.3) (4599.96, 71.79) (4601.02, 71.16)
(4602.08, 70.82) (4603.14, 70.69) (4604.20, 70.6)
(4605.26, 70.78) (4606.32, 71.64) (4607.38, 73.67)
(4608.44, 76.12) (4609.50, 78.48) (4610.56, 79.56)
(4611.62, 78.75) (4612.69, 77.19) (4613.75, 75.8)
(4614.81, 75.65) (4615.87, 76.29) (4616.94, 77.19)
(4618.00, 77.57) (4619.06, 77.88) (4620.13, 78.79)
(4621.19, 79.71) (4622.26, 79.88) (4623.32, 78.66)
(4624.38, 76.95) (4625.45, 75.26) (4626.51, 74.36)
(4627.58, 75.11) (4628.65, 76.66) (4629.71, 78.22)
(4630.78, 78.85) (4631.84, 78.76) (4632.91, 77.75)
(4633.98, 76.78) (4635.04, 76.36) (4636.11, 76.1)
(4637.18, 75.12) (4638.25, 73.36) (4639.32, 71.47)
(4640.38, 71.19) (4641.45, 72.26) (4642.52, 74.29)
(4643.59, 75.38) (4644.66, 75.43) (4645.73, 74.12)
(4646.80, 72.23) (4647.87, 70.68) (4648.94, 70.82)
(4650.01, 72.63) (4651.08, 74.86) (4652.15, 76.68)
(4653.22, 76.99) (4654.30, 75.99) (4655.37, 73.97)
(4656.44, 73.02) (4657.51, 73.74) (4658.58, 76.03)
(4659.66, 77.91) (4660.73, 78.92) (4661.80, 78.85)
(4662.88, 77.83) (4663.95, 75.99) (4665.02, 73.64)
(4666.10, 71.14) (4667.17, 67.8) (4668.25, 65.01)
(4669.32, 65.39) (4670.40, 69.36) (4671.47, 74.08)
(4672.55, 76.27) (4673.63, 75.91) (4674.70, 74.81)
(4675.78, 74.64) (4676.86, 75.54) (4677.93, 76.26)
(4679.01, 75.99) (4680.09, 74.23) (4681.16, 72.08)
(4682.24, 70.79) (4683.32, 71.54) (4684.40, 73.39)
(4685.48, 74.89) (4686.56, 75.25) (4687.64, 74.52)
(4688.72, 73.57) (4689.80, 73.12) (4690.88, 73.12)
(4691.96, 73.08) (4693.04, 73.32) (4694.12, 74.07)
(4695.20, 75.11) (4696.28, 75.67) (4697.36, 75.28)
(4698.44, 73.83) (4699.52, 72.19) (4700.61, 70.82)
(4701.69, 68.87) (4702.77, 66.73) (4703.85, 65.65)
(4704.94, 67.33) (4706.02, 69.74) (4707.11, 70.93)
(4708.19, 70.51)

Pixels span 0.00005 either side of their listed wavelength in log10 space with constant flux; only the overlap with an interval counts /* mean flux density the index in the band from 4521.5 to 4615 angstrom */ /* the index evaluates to 72.6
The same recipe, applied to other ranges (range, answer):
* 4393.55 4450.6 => 61.4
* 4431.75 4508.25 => 67.5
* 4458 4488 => 66.9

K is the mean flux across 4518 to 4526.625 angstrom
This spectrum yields 73.2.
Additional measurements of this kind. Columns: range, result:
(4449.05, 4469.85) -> 61.7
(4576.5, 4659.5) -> 75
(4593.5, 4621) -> 74.9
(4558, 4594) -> 75.5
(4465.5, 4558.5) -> 70.9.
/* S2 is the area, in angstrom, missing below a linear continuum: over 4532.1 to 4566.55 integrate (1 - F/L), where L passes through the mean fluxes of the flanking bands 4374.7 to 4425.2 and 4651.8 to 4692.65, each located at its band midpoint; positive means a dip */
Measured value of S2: -3.1 angstrom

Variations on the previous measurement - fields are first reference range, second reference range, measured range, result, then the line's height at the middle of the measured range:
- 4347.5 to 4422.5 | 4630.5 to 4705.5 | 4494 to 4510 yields -2.45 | 64.6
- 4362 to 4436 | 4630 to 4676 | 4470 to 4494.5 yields -2.86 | 63.5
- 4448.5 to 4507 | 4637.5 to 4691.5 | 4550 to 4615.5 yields -2.98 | 71.4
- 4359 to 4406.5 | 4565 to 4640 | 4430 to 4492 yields -2.39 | 63.4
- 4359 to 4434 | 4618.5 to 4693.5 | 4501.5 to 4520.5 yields -2.97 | 65.6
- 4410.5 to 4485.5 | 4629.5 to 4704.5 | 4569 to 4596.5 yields -1.81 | 70.3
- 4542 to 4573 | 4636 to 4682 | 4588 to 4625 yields -0.93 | 73.9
